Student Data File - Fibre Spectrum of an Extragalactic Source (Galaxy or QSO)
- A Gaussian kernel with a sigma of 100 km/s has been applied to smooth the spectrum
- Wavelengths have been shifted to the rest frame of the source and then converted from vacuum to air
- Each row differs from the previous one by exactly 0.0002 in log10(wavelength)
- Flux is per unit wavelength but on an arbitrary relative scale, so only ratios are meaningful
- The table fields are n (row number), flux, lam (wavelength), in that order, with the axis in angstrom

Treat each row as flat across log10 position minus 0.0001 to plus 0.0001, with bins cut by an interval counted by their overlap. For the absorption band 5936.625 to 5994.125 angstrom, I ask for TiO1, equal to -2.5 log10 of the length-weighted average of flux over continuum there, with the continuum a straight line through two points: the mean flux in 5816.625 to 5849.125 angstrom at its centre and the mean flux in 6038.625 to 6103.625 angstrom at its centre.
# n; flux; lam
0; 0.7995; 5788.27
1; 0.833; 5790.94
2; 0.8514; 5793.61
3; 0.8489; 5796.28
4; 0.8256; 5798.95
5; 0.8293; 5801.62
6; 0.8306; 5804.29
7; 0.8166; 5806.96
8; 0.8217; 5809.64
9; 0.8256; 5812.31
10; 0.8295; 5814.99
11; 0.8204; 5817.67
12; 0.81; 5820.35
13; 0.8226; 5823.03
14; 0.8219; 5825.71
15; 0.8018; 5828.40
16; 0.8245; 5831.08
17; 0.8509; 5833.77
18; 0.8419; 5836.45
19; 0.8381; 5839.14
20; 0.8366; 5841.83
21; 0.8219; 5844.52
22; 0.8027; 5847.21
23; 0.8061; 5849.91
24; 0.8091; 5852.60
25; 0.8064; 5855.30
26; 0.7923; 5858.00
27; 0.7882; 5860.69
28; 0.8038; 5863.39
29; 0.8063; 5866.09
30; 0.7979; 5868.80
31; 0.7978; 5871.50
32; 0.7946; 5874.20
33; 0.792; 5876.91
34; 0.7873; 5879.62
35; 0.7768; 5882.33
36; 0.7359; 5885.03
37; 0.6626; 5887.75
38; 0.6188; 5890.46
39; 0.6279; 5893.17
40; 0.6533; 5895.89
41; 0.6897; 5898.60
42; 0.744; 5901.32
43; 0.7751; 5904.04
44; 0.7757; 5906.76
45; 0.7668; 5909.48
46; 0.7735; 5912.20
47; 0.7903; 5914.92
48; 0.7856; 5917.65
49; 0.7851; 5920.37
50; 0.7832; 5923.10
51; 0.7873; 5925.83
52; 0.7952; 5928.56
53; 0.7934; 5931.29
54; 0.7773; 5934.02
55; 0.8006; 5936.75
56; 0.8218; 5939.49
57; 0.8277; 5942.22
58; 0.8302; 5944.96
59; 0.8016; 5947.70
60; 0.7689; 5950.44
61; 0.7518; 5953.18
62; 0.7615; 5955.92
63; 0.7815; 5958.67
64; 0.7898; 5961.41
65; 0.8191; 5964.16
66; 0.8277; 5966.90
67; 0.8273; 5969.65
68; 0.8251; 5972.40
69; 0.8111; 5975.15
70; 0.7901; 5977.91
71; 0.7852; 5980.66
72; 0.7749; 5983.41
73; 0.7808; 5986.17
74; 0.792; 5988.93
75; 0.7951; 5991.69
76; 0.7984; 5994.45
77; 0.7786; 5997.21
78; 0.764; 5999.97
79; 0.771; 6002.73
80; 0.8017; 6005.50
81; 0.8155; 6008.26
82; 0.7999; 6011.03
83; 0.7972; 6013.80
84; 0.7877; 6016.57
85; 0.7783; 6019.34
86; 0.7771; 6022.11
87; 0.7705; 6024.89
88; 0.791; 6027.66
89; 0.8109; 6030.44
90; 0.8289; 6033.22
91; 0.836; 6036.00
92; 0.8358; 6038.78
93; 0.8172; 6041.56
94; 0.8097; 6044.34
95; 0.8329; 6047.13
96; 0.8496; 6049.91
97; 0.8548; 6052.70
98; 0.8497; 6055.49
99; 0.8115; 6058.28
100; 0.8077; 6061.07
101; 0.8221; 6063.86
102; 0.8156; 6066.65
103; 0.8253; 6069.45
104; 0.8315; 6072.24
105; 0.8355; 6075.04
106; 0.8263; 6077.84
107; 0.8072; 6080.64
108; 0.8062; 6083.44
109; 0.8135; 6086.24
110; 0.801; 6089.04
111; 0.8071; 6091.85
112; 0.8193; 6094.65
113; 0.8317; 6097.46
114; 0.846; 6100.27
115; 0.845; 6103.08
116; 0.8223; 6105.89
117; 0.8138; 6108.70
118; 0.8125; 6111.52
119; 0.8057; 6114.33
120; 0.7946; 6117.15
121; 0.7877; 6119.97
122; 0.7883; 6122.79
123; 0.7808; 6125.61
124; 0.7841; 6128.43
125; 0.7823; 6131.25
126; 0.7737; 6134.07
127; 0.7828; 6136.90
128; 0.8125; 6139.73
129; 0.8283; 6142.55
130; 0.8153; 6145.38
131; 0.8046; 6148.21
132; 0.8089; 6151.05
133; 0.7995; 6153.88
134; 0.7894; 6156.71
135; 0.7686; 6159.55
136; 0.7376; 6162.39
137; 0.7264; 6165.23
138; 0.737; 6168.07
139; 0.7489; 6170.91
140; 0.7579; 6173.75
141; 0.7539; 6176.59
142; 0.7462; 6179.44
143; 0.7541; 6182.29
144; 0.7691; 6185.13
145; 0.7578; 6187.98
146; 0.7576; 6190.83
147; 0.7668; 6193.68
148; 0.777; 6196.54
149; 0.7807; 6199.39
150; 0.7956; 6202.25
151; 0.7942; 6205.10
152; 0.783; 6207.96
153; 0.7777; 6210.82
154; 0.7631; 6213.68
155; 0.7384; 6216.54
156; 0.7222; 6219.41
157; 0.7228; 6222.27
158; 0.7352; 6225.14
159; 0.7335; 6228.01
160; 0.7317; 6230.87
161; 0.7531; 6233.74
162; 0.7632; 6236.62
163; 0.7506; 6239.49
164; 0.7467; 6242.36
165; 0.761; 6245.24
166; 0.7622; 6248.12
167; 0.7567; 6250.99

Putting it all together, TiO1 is 0.04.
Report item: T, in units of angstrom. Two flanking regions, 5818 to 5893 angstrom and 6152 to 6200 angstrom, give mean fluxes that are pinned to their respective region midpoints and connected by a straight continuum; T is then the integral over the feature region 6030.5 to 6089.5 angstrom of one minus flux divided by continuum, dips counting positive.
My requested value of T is -4.03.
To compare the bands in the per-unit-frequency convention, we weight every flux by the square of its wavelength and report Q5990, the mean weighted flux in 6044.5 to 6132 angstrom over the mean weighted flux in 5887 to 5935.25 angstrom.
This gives 1.16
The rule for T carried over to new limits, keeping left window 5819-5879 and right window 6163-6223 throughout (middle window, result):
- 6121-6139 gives -0.3 angstrom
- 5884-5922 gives 3.6 angstrom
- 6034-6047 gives -0.7 angstrom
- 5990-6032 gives -0.1 angstrom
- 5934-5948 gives -0.3 angstrom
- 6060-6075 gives -0.8 angstrom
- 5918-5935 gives 0.3 angstrom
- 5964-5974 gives -0.4 angstrom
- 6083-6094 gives -0.5 angstrom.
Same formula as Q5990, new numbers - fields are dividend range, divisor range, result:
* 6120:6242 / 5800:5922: 1.09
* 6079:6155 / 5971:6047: 1.05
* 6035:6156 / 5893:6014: 1.09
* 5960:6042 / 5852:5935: 1.09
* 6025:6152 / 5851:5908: 1.16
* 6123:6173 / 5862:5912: 1.14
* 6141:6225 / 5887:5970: 1.09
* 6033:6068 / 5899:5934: 1.12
